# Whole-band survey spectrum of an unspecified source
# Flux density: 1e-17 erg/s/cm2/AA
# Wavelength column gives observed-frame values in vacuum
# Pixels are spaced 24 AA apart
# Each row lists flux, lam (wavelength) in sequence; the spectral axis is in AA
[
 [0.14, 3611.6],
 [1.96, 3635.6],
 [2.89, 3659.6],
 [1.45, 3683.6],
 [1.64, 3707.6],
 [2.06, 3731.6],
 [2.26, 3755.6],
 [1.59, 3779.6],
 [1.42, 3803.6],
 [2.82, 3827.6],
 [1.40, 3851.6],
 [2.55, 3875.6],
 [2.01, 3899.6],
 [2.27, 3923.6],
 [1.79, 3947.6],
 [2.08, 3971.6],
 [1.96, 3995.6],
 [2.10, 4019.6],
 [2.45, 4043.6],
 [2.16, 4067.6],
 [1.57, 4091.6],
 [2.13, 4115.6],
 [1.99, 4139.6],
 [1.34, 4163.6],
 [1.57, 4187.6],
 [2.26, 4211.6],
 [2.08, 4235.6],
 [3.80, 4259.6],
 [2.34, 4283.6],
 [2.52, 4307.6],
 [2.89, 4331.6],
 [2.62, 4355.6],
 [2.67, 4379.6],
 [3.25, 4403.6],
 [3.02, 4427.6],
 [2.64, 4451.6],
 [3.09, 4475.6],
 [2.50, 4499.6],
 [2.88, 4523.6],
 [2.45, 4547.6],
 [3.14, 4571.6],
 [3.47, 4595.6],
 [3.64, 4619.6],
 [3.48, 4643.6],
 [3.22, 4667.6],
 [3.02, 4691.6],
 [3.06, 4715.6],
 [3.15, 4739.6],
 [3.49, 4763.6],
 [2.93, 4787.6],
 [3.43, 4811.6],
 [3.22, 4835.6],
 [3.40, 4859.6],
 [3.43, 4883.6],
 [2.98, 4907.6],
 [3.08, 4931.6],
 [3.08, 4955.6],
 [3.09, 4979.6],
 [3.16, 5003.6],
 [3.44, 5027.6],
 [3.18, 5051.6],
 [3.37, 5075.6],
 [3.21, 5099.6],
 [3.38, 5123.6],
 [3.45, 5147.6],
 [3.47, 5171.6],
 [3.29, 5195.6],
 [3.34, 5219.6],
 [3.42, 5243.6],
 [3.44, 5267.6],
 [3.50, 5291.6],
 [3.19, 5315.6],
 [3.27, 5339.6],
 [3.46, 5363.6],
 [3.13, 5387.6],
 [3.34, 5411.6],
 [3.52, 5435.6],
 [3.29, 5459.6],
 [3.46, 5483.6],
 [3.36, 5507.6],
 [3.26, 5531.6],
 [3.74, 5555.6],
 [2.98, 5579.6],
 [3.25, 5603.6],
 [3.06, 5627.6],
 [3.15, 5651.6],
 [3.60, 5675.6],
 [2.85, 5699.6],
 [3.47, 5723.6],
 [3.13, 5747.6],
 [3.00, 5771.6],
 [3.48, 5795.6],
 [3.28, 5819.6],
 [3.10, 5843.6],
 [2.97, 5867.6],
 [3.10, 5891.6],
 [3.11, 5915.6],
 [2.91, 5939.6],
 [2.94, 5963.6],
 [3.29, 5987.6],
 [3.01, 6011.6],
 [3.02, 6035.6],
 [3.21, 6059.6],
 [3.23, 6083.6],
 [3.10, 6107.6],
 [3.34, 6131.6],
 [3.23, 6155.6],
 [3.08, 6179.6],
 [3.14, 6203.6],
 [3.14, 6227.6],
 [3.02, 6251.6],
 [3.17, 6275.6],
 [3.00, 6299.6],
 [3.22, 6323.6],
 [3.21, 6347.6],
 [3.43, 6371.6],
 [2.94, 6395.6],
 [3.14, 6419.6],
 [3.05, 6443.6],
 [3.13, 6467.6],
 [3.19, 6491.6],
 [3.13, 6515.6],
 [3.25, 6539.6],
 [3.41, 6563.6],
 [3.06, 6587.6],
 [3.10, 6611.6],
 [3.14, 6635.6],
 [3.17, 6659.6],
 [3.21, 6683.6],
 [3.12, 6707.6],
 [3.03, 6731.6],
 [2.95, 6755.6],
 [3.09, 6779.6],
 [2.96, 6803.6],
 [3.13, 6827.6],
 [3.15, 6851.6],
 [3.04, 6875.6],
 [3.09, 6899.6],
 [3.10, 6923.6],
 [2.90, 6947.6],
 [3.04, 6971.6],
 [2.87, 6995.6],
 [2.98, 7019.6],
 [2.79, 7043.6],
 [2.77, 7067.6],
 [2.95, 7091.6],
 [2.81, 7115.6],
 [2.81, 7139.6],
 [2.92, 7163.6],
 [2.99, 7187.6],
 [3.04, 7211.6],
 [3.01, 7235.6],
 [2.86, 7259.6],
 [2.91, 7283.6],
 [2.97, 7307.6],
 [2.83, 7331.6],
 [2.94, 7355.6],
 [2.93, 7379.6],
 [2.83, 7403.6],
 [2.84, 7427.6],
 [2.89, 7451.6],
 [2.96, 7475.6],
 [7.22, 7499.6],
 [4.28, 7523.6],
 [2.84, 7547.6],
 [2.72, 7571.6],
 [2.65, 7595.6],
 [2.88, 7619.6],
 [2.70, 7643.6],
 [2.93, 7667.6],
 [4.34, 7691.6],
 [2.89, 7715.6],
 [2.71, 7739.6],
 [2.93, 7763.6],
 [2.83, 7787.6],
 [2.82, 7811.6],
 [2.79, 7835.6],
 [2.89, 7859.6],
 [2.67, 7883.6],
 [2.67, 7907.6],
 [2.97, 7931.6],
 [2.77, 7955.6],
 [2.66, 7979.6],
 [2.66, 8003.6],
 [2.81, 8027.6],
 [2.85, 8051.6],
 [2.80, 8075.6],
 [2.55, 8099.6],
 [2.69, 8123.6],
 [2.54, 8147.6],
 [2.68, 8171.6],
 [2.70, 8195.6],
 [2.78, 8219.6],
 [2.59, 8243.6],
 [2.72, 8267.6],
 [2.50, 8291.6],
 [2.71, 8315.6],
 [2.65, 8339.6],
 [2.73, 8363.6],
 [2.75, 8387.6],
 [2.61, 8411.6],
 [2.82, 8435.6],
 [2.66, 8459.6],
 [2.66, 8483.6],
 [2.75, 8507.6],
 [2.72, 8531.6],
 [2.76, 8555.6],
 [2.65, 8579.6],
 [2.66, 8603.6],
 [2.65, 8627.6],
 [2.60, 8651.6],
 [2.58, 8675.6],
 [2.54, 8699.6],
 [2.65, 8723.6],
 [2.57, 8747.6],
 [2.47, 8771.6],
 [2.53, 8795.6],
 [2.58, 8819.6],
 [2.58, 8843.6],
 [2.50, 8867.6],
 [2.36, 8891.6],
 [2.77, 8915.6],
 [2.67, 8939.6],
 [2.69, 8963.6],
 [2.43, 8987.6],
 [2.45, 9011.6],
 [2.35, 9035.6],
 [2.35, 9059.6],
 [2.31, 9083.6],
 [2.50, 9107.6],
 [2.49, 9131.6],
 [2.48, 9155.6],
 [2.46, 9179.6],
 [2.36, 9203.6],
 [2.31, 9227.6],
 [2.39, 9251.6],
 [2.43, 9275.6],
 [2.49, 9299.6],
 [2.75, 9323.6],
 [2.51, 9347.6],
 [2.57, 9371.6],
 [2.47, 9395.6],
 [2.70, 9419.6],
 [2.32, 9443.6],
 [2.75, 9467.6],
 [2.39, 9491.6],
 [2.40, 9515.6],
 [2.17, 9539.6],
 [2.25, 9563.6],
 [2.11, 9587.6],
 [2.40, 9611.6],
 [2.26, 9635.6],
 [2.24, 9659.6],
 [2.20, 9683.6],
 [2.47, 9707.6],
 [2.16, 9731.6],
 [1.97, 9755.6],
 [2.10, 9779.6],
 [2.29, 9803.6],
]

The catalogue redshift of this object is 0.14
